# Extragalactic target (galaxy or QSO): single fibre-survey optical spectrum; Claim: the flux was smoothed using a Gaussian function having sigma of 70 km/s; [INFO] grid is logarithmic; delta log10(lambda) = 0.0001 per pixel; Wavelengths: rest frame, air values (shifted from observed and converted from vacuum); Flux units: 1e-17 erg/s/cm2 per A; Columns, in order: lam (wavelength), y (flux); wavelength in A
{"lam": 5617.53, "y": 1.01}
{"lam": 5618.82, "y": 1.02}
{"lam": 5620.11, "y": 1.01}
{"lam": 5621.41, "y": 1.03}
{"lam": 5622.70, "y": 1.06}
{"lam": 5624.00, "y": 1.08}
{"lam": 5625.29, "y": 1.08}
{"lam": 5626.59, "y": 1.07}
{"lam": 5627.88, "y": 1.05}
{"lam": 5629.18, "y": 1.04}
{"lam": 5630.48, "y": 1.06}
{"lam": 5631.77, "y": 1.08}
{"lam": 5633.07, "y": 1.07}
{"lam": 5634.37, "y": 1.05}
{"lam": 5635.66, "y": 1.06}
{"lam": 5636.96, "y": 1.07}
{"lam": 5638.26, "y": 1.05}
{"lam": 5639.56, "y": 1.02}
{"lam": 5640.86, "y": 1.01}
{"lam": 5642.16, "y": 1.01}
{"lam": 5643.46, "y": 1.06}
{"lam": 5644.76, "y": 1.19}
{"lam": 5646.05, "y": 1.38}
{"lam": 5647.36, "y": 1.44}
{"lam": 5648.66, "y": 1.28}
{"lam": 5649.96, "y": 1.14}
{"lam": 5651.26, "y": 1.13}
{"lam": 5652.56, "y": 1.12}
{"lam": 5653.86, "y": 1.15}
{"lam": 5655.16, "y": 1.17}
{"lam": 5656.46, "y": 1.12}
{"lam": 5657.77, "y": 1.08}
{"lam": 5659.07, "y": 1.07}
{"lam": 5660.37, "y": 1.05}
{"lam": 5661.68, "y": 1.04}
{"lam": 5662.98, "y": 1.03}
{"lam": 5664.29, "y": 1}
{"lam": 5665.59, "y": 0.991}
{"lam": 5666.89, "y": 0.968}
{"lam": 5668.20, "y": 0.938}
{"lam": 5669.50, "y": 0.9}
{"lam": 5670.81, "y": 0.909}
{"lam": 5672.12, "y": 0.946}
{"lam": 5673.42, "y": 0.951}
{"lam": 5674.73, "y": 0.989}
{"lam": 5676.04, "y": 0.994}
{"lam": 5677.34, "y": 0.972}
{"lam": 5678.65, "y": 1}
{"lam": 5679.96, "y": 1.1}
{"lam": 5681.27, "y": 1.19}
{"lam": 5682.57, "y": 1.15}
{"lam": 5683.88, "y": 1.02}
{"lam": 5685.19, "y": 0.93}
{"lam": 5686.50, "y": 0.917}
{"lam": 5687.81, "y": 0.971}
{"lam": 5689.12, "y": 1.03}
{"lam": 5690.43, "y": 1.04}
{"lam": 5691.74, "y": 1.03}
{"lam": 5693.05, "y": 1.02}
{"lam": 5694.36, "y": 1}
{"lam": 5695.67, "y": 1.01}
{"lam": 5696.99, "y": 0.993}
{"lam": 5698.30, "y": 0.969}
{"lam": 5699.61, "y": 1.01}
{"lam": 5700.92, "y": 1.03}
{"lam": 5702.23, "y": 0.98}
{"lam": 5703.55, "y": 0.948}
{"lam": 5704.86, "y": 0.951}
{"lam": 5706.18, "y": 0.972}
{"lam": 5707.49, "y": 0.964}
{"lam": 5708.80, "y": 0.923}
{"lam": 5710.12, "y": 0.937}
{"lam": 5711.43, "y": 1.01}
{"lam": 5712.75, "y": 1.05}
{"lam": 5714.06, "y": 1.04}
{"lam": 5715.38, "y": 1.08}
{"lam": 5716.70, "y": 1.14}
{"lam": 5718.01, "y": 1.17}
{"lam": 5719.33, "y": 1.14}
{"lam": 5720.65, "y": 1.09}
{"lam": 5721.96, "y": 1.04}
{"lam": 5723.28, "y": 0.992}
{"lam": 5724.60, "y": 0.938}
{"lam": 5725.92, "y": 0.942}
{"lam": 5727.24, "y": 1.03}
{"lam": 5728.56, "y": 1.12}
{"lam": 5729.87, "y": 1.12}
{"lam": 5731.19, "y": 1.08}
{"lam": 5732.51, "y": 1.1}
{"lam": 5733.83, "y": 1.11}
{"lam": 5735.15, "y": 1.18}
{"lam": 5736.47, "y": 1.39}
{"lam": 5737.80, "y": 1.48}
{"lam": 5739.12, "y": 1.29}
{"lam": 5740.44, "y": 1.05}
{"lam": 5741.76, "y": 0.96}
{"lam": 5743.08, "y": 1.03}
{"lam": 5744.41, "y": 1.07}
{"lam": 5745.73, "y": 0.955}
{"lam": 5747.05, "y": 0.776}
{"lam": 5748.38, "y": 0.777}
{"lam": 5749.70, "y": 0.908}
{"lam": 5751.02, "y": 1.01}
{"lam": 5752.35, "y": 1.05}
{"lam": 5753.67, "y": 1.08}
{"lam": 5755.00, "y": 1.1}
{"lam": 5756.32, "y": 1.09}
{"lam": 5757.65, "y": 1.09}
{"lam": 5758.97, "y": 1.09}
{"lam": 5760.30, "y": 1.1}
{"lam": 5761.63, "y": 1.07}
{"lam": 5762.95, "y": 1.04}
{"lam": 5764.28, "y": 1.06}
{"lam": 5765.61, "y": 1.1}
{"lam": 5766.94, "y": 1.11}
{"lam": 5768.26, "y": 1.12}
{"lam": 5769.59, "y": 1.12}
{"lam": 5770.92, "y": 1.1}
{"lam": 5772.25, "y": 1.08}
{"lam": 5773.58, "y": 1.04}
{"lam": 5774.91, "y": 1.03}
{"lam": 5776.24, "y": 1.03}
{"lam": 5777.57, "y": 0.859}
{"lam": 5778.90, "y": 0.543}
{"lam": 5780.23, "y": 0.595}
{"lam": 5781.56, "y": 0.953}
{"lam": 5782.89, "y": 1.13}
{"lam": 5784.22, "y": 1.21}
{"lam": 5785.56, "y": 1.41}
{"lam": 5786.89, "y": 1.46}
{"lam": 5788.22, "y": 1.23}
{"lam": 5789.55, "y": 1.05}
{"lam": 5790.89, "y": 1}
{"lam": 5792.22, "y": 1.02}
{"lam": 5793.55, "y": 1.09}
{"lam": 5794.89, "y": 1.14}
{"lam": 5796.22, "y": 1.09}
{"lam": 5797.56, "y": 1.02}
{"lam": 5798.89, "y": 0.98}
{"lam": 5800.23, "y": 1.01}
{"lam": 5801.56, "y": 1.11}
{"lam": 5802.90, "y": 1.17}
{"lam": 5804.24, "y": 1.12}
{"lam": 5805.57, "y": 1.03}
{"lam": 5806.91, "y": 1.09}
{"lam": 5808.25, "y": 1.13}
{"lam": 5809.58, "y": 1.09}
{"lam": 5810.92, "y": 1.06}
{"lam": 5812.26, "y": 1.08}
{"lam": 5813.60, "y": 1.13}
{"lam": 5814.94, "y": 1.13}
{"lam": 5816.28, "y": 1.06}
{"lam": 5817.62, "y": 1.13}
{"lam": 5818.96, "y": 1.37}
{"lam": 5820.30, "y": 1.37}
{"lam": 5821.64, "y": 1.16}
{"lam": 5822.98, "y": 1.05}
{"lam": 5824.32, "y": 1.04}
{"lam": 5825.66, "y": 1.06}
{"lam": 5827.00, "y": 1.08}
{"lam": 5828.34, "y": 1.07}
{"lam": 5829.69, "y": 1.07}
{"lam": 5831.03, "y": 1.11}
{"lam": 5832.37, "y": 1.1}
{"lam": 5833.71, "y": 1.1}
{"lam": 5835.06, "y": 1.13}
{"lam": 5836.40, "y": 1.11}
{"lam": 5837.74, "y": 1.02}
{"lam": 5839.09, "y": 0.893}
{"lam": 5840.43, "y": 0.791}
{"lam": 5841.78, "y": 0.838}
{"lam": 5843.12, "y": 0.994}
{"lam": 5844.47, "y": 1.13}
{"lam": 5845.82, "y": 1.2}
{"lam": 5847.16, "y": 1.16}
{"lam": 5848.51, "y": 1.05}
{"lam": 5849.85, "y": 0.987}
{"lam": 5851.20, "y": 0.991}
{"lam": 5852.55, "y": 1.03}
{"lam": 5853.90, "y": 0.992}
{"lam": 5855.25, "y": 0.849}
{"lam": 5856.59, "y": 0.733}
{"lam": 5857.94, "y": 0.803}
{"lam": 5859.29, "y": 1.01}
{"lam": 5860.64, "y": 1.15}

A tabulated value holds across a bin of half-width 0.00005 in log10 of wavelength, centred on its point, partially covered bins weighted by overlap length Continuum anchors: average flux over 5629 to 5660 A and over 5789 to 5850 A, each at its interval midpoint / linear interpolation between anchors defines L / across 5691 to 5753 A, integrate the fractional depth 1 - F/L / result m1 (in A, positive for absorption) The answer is 3.5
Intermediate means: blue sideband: 1.12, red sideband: 1.08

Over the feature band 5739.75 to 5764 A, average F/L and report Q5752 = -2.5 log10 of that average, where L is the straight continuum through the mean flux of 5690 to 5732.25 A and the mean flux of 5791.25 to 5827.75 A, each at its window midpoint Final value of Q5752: 0.04 mag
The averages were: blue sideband 1.02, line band 1.01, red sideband 1.1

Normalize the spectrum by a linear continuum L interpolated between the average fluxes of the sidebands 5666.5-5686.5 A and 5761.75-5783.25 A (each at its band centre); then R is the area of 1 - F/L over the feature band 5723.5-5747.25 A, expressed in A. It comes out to -2.4 A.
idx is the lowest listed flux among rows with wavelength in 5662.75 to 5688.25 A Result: 0.9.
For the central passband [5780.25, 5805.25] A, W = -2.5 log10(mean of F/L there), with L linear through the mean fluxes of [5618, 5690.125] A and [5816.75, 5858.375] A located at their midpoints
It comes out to -0.06 mag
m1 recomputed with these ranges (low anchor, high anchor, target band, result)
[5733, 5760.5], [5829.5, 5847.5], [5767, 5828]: -1.53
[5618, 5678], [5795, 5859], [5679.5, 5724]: 1.58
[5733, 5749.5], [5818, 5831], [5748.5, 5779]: 1.62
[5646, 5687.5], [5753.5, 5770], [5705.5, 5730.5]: 0.91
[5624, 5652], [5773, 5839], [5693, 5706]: 1.31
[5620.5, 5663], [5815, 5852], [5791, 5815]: 0.03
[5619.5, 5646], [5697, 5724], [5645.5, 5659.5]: -1.80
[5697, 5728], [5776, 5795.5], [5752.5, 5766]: -0.58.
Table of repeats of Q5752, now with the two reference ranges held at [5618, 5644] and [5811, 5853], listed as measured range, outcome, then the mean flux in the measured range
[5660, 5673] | 0.08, 0.975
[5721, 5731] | 0.03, 1.03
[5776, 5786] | 0.13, 0.953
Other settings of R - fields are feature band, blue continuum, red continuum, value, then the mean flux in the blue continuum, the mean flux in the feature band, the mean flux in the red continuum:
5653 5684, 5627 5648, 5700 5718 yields 0.9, 1.1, 1.03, 1.01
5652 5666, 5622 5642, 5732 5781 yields -0.3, 1.06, 1.08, 1.04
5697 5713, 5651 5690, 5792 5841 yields 1.0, 1.03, 0.978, 1.09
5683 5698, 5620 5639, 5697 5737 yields 0.7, 1.06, 0.998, 1.05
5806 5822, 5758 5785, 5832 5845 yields -2.1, 1.02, 1.15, 1.01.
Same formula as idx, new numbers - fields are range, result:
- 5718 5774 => 0.776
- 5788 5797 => 1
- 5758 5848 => 0.543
